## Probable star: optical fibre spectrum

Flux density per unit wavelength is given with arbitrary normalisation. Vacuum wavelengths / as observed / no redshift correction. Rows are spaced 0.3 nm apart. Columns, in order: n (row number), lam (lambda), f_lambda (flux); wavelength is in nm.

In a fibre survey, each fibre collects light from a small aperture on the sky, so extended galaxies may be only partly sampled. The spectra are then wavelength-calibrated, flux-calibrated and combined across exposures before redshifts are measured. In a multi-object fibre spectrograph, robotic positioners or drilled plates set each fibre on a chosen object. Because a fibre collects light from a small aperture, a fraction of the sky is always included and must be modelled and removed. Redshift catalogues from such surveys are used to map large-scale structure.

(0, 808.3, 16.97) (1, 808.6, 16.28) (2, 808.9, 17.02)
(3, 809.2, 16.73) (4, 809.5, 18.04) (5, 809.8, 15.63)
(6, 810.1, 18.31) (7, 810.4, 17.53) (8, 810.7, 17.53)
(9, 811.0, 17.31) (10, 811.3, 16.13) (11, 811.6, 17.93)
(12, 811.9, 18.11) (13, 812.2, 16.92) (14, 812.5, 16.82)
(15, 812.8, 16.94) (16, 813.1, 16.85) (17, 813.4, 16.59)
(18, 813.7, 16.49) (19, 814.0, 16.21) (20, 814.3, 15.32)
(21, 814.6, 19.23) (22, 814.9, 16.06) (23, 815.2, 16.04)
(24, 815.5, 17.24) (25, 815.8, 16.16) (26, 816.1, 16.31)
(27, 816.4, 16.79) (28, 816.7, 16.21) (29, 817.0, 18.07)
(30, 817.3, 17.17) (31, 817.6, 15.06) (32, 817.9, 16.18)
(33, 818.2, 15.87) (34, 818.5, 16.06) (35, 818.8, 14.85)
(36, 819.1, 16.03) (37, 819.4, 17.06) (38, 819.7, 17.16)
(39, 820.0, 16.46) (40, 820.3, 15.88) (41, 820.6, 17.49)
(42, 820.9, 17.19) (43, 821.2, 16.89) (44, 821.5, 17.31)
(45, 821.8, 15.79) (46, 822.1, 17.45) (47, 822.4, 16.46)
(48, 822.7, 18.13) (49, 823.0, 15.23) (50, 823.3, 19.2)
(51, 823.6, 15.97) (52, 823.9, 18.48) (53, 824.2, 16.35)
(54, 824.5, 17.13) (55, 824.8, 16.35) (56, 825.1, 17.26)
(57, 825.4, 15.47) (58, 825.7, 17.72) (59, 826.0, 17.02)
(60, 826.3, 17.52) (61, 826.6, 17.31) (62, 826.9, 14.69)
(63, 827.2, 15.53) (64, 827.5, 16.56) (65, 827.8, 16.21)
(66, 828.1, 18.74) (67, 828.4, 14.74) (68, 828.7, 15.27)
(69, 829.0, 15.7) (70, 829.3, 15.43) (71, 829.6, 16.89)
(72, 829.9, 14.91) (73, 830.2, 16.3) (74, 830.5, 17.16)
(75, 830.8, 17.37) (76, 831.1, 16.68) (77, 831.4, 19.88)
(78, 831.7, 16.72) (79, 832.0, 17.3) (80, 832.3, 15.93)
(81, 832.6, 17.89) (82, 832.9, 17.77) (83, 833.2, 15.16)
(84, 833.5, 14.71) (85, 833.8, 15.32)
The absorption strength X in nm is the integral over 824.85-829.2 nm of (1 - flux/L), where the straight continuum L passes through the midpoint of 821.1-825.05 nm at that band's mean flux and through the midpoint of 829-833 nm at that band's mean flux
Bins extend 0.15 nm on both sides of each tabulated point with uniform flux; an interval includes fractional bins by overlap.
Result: 0.14 nm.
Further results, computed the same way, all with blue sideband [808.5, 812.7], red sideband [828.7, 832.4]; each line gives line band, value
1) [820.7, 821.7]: -0.011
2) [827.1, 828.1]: 0.012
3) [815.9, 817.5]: 0.017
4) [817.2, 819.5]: 0.133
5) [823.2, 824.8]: -0.043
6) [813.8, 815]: 0.024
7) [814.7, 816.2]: 0.051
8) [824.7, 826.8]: -0.018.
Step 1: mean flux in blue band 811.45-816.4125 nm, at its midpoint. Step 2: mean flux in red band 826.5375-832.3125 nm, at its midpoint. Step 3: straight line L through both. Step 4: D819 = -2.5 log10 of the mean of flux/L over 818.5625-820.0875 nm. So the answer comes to 0.027 mag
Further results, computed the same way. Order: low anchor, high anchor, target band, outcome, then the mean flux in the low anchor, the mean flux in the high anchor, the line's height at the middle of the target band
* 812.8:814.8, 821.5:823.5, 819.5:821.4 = 0.01 mag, 16.8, 17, 17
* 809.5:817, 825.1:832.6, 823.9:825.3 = -0.02 mag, 16.9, 16.6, 16.7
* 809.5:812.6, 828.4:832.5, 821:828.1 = 0.00 mag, 17.3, 16.5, 16.8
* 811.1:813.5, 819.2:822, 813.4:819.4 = 0.03 mag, 17.1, 16.8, 16.9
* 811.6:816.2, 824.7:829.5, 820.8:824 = -0.04 mag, 16.8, 16.4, 16.5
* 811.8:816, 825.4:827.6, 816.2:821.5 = 0.01 mag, 16.8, 16.5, 16.7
